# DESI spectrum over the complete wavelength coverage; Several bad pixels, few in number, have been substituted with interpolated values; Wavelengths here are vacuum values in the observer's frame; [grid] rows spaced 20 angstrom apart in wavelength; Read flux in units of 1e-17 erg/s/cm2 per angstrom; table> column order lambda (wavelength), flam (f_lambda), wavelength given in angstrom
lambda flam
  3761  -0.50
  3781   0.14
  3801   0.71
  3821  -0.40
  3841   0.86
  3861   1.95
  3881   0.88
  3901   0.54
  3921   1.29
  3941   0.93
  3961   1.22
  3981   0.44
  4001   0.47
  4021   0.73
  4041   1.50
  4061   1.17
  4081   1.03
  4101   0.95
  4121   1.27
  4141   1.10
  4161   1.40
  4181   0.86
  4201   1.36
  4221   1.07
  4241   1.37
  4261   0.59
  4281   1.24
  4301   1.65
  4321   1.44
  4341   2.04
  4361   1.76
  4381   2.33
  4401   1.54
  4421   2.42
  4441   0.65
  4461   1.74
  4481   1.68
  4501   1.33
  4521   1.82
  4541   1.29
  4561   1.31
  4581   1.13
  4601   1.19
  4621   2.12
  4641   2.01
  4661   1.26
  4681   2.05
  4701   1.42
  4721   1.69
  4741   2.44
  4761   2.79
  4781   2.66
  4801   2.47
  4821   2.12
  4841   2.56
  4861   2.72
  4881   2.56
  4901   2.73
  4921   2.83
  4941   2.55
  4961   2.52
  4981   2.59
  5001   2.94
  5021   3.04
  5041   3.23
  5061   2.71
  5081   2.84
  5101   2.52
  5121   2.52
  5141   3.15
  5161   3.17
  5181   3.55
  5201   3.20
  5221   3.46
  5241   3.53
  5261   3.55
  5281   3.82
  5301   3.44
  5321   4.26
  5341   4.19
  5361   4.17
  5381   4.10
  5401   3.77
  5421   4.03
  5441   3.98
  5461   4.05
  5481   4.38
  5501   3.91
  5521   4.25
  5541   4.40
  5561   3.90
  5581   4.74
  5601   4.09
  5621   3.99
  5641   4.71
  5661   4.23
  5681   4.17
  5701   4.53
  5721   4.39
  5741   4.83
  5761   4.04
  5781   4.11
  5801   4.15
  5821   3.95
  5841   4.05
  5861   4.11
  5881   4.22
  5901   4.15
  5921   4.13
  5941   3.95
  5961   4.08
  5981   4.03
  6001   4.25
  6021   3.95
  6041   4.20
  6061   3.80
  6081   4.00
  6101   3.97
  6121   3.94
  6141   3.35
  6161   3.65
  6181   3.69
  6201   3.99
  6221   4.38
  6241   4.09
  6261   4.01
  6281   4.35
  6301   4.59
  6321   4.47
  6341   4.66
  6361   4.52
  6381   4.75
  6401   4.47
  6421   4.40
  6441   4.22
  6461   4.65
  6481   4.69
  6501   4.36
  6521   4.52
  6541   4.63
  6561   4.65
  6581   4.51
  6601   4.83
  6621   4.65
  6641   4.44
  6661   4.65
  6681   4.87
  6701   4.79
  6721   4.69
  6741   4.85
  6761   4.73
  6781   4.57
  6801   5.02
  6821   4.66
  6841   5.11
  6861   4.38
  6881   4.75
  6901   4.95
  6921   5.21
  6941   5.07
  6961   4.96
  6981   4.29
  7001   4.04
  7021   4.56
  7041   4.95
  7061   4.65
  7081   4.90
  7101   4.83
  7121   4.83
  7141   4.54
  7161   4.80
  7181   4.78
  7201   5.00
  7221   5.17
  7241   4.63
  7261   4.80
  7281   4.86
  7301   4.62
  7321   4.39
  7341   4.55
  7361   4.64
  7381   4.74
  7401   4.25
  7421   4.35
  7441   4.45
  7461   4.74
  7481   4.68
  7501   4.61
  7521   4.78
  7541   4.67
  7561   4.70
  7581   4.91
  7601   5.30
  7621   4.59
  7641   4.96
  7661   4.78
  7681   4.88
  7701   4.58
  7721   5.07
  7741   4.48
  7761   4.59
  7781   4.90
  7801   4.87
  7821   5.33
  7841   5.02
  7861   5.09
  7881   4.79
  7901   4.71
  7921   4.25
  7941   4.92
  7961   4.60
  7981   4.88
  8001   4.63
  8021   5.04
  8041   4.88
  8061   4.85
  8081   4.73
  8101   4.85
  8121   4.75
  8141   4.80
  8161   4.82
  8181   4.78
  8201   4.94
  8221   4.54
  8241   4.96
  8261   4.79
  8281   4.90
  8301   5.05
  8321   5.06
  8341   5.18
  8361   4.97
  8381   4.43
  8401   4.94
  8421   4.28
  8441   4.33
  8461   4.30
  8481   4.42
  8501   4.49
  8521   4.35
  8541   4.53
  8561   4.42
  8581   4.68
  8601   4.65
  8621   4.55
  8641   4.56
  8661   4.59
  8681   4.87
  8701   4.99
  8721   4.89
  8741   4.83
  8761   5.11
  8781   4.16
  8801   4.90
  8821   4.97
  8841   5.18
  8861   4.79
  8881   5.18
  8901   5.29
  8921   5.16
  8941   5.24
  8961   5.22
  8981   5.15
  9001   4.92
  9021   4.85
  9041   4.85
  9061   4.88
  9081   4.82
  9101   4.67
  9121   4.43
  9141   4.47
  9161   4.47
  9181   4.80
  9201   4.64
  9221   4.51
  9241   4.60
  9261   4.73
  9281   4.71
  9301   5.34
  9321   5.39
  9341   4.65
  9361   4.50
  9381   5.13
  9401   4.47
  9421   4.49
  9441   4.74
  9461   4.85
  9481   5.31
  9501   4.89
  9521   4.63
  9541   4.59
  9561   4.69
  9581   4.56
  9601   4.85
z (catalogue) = 0.186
